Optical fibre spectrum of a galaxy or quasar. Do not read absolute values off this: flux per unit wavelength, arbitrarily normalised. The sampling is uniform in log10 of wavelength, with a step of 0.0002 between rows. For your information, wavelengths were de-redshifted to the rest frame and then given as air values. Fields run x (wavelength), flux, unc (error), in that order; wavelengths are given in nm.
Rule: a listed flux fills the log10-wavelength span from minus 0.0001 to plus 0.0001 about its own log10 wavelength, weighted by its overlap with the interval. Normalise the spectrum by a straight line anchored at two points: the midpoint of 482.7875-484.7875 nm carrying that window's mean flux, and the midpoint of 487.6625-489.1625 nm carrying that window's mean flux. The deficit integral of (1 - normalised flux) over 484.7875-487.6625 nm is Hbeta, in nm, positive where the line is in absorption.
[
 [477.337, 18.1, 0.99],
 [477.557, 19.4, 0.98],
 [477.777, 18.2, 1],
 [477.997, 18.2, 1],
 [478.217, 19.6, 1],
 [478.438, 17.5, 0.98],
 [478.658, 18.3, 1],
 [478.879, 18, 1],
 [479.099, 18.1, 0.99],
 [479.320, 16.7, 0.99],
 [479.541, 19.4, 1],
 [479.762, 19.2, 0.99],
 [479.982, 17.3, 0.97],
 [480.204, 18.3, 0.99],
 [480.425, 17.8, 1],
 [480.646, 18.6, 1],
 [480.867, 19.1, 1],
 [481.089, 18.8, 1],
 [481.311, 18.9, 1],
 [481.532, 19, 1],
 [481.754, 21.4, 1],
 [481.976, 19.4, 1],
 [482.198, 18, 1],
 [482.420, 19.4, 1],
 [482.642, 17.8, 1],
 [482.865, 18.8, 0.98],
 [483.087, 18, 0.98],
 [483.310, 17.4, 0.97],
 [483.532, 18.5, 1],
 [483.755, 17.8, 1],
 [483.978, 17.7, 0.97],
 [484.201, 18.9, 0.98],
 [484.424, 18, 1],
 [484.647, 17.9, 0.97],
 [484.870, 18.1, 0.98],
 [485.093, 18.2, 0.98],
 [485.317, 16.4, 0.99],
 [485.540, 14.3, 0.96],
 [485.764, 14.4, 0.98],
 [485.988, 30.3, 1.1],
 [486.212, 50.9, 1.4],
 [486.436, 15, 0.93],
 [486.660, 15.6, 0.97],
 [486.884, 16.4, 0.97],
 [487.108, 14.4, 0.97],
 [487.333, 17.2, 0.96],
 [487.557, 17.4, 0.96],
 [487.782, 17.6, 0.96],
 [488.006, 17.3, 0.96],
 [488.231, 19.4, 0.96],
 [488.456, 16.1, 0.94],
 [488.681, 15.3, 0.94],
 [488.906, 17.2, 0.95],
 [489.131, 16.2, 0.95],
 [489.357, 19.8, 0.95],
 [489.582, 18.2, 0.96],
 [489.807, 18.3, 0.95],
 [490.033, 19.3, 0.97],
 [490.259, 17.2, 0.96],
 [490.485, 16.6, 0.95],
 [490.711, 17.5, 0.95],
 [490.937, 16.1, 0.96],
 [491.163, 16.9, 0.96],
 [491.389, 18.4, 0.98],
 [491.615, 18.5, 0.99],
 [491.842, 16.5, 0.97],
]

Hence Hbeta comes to -0.386 nm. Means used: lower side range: 18.1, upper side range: 17.1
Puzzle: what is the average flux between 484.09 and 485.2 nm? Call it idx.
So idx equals 18.2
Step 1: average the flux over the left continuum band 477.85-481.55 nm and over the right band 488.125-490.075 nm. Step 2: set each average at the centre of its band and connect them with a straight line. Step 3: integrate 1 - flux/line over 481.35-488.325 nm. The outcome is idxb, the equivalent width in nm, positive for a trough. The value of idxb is -0.41 nm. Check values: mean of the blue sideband 18.4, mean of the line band 19.1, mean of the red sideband 17.7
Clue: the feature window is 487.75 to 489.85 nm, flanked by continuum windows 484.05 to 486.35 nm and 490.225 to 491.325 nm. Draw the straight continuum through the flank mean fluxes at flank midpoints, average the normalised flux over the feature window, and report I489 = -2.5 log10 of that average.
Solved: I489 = 0.06 mag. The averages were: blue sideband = 21.6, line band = 17.5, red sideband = 16.9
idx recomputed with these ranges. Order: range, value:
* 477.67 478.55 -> 18.4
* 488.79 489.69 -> 17.8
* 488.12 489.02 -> 17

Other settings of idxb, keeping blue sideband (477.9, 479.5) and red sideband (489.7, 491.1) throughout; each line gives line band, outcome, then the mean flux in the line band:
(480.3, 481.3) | -0.034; 18.6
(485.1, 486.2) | -0.247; 21.7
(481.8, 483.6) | -0.063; 18.5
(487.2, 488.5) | 0.006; 17.5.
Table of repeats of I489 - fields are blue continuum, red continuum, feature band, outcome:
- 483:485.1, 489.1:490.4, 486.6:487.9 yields 0.106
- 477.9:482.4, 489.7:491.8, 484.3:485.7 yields 0.066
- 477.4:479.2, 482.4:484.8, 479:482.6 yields -0.024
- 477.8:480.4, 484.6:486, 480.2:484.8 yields -0.037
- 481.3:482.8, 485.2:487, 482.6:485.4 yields 0.133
